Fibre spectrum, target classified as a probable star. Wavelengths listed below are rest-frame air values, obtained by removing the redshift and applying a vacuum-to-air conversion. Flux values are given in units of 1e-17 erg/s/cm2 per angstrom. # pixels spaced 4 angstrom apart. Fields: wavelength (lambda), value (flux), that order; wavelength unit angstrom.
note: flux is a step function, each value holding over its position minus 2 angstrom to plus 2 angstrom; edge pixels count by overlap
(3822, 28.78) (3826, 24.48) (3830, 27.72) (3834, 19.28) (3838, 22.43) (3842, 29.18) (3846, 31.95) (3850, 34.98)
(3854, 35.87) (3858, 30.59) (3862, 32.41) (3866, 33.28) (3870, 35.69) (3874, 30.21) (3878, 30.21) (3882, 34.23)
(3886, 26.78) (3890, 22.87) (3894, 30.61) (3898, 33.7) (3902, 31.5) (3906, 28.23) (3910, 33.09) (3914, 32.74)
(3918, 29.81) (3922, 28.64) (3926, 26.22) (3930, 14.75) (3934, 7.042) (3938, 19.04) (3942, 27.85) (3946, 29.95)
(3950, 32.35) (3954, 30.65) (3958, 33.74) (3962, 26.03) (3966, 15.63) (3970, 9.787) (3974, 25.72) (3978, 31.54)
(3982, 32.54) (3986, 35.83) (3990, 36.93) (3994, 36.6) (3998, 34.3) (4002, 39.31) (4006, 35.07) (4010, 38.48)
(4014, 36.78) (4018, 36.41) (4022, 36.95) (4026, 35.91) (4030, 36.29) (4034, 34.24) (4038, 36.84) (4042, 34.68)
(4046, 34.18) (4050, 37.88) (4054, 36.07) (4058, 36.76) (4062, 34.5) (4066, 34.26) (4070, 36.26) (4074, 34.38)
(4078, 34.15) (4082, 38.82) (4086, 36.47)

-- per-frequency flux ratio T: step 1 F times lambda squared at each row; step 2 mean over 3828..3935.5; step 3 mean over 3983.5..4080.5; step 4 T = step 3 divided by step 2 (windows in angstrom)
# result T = 1.35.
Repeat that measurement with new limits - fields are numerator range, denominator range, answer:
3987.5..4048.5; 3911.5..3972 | 1.55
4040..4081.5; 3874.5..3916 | 1.27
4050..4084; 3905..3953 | 1.48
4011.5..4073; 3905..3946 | 1.53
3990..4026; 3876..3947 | 1.43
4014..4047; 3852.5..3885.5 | 1.20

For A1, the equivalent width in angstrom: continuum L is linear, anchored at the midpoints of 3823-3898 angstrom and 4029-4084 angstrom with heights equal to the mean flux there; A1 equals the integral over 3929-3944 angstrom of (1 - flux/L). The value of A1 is 6.9 angstrom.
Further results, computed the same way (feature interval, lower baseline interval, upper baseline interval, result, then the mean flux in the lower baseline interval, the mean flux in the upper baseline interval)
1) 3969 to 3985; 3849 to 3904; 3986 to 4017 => 4.1 angstrom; 31.6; 36.7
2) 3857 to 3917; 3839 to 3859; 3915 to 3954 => -5.0 angstrom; 32.1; 24.5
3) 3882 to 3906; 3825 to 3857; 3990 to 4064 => 0.9 angstrom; 28.4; 36.2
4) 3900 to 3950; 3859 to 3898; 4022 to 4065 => 9.6 angstrom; 30.9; 35.8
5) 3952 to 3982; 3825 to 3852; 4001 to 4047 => 7.4 angstrom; 27.2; 36.2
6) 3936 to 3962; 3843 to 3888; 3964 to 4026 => 2.9 angstrom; 32.3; 32.2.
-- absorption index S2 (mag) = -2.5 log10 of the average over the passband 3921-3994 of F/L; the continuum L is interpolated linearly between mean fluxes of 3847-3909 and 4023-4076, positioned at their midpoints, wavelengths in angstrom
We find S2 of 0.271 mag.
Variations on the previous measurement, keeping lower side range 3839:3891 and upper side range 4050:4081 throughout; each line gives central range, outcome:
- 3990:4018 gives -0.08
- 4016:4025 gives -0.06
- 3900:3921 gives 0.05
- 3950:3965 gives 0.13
